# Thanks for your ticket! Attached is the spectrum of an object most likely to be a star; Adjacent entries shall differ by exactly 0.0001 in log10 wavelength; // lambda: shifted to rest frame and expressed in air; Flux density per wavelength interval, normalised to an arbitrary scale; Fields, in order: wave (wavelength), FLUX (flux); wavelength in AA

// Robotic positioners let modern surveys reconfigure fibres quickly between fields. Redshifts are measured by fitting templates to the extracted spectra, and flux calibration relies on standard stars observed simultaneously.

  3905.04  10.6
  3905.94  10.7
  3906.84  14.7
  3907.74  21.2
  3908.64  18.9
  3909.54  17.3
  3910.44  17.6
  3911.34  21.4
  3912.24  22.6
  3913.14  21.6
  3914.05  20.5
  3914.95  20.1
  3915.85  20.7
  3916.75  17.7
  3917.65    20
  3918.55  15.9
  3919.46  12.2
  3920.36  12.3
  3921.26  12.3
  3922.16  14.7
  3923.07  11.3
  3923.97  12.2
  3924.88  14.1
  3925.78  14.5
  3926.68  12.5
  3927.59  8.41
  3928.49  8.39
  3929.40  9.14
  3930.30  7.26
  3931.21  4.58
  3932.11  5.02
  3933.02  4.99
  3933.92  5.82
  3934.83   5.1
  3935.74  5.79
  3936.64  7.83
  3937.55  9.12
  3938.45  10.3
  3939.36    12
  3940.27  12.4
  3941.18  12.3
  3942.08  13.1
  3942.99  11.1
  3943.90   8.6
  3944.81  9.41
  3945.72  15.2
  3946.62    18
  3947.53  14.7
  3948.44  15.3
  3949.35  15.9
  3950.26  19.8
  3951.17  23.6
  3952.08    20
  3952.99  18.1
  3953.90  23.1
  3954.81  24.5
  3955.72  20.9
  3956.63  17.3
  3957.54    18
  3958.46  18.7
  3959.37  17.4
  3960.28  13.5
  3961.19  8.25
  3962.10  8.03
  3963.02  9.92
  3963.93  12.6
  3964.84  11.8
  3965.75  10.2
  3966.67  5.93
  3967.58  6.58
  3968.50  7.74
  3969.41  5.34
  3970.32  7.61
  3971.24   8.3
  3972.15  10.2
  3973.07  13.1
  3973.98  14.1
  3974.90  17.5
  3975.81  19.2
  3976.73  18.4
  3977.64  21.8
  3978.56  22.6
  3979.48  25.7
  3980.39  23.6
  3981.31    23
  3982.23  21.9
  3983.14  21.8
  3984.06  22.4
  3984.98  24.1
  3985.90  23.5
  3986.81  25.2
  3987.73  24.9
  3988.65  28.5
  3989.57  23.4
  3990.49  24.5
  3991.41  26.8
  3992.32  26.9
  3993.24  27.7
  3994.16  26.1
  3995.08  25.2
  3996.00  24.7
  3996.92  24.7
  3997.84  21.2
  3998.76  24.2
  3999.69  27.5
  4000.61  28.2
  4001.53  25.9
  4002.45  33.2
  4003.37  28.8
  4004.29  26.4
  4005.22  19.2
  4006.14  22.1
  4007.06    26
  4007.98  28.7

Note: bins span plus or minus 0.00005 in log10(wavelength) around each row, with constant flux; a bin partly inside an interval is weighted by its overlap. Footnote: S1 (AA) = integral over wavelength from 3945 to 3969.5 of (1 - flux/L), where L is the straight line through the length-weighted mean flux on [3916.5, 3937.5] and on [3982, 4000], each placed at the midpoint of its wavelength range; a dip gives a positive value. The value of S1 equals 2.63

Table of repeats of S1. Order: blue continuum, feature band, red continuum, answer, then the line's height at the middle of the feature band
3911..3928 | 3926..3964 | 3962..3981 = 4.84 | 14.8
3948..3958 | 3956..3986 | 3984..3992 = 9.58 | 22.4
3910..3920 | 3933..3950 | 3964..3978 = 4.70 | 15.6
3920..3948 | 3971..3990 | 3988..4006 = 1.08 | 21.8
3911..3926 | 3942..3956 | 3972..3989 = 1.48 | 19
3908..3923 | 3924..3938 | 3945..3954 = 7.49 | 17.8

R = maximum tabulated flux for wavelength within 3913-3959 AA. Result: 24.5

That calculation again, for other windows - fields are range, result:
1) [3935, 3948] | 18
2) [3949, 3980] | 25.7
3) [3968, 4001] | 28.5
